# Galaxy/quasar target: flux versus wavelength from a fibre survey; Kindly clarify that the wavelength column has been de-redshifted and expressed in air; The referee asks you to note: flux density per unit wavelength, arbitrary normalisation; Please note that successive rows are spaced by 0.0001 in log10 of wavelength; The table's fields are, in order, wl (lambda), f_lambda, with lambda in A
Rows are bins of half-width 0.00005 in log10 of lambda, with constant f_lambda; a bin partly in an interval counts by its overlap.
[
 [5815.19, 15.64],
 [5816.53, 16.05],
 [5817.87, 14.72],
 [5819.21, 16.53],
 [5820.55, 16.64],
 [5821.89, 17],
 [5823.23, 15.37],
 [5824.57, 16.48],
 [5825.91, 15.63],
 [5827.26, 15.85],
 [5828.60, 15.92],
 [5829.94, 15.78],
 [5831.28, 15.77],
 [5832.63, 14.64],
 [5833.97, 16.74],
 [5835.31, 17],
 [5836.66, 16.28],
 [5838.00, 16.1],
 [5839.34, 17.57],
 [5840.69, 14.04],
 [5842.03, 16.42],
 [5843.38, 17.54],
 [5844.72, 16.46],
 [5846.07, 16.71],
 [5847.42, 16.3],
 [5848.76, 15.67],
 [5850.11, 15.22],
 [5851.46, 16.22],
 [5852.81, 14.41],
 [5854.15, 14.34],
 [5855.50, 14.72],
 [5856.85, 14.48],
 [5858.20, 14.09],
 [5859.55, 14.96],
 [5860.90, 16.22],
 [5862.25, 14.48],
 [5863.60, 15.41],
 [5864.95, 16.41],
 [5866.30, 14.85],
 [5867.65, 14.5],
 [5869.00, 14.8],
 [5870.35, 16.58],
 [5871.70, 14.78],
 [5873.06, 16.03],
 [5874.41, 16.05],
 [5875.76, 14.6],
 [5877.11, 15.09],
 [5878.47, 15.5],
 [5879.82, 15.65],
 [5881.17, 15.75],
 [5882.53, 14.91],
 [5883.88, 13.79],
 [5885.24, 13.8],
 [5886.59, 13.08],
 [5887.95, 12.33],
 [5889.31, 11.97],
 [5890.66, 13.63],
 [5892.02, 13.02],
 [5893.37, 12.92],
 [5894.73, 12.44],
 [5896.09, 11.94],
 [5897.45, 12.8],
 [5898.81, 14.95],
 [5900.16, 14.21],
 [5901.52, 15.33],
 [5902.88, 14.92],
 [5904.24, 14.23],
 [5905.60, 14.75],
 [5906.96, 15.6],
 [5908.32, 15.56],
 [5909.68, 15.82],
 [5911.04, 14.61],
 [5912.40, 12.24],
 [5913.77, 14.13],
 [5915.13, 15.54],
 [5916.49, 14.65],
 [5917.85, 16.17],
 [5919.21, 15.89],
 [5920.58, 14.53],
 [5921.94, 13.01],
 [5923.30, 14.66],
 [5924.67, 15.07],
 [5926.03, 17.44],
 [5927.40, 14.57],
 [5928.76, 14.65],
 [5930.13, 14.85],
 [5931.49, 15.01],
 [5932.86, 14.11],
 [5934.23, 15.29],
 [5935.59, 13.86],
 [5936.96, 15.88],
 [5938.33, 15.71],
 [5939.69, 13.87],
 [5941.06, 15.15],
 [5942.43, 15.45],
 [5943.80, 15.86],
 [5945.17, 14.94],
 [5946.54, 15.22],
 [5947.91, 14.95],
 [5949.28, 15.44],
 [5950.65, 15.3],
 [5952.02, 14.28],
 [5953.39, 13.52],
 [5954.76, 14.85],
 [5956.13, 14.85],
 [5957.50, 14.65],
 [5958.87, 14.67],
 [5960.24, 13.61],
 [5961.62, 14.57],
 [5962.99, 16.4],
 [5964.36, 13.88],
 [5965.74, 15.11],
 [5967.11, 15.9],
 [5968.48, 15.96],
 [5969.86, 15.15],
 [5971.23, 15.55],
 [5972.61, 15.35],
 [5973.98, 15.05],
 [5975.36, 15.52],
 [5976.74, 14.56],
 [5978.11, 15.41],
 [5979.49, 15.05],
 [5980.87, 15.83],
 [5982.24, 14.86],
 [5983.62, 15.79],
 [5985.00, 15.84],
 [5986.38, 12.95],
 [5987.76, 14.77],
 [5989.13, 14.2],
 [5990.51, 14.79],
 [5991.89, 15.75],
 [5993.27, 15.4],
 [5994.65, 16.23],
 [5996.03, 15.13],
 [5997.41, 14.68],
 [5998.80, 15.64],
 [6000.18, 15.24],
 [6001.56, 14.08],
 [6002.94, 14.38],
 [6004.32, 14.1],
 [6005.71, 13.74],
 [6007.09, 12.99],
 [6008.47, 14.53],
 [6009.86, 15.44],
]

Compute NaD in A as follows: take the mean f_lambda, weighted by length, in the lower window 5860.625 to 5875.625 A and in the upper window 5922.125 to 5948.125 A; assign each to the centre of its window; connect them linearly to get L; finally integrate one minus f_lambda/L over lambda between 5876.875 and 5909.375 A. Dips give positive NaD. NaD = 2.5 A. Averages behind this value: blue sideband 15.4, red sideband 15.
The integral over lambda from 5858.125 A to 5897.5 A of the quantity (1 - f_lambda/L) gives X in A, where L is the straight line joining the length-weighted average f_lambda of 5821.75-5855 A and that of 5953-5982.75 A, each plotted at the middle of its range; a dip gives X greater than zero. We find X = 3.11 A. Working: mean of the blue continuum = 16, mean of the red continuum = 15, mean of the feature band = 14.4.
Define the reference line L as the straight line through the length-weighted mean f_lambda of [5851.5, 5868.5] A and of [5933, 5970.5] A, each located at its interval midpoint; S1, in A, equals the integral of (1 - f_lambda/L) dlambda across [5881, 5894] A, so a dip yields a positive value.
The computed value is 1.32 A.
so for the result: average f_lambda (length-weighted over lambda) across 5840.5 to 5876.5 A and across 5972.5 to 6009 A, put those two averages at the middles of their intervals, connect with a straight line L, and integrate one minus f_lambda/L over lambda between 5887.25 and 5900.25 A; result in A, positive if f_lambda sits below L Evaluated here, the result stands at 2.0 A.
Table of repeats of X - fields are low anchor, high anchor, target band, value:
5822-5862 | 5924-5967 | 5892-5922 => 1.7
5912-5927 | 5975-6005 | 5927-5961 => 0.2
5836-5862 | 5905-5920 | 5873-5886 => 0.2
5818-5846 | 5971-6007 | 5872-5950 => 4.7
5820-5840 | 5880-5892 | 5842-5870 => -0.7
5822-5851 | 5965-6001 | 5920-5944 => 0.9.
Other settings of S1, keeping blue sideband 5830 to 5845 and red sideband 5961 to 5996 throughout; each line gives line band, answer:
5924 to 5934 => 0.3 A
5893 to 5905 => 1.5 A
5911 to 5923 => 0.9 A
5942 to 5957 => 0.4 A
